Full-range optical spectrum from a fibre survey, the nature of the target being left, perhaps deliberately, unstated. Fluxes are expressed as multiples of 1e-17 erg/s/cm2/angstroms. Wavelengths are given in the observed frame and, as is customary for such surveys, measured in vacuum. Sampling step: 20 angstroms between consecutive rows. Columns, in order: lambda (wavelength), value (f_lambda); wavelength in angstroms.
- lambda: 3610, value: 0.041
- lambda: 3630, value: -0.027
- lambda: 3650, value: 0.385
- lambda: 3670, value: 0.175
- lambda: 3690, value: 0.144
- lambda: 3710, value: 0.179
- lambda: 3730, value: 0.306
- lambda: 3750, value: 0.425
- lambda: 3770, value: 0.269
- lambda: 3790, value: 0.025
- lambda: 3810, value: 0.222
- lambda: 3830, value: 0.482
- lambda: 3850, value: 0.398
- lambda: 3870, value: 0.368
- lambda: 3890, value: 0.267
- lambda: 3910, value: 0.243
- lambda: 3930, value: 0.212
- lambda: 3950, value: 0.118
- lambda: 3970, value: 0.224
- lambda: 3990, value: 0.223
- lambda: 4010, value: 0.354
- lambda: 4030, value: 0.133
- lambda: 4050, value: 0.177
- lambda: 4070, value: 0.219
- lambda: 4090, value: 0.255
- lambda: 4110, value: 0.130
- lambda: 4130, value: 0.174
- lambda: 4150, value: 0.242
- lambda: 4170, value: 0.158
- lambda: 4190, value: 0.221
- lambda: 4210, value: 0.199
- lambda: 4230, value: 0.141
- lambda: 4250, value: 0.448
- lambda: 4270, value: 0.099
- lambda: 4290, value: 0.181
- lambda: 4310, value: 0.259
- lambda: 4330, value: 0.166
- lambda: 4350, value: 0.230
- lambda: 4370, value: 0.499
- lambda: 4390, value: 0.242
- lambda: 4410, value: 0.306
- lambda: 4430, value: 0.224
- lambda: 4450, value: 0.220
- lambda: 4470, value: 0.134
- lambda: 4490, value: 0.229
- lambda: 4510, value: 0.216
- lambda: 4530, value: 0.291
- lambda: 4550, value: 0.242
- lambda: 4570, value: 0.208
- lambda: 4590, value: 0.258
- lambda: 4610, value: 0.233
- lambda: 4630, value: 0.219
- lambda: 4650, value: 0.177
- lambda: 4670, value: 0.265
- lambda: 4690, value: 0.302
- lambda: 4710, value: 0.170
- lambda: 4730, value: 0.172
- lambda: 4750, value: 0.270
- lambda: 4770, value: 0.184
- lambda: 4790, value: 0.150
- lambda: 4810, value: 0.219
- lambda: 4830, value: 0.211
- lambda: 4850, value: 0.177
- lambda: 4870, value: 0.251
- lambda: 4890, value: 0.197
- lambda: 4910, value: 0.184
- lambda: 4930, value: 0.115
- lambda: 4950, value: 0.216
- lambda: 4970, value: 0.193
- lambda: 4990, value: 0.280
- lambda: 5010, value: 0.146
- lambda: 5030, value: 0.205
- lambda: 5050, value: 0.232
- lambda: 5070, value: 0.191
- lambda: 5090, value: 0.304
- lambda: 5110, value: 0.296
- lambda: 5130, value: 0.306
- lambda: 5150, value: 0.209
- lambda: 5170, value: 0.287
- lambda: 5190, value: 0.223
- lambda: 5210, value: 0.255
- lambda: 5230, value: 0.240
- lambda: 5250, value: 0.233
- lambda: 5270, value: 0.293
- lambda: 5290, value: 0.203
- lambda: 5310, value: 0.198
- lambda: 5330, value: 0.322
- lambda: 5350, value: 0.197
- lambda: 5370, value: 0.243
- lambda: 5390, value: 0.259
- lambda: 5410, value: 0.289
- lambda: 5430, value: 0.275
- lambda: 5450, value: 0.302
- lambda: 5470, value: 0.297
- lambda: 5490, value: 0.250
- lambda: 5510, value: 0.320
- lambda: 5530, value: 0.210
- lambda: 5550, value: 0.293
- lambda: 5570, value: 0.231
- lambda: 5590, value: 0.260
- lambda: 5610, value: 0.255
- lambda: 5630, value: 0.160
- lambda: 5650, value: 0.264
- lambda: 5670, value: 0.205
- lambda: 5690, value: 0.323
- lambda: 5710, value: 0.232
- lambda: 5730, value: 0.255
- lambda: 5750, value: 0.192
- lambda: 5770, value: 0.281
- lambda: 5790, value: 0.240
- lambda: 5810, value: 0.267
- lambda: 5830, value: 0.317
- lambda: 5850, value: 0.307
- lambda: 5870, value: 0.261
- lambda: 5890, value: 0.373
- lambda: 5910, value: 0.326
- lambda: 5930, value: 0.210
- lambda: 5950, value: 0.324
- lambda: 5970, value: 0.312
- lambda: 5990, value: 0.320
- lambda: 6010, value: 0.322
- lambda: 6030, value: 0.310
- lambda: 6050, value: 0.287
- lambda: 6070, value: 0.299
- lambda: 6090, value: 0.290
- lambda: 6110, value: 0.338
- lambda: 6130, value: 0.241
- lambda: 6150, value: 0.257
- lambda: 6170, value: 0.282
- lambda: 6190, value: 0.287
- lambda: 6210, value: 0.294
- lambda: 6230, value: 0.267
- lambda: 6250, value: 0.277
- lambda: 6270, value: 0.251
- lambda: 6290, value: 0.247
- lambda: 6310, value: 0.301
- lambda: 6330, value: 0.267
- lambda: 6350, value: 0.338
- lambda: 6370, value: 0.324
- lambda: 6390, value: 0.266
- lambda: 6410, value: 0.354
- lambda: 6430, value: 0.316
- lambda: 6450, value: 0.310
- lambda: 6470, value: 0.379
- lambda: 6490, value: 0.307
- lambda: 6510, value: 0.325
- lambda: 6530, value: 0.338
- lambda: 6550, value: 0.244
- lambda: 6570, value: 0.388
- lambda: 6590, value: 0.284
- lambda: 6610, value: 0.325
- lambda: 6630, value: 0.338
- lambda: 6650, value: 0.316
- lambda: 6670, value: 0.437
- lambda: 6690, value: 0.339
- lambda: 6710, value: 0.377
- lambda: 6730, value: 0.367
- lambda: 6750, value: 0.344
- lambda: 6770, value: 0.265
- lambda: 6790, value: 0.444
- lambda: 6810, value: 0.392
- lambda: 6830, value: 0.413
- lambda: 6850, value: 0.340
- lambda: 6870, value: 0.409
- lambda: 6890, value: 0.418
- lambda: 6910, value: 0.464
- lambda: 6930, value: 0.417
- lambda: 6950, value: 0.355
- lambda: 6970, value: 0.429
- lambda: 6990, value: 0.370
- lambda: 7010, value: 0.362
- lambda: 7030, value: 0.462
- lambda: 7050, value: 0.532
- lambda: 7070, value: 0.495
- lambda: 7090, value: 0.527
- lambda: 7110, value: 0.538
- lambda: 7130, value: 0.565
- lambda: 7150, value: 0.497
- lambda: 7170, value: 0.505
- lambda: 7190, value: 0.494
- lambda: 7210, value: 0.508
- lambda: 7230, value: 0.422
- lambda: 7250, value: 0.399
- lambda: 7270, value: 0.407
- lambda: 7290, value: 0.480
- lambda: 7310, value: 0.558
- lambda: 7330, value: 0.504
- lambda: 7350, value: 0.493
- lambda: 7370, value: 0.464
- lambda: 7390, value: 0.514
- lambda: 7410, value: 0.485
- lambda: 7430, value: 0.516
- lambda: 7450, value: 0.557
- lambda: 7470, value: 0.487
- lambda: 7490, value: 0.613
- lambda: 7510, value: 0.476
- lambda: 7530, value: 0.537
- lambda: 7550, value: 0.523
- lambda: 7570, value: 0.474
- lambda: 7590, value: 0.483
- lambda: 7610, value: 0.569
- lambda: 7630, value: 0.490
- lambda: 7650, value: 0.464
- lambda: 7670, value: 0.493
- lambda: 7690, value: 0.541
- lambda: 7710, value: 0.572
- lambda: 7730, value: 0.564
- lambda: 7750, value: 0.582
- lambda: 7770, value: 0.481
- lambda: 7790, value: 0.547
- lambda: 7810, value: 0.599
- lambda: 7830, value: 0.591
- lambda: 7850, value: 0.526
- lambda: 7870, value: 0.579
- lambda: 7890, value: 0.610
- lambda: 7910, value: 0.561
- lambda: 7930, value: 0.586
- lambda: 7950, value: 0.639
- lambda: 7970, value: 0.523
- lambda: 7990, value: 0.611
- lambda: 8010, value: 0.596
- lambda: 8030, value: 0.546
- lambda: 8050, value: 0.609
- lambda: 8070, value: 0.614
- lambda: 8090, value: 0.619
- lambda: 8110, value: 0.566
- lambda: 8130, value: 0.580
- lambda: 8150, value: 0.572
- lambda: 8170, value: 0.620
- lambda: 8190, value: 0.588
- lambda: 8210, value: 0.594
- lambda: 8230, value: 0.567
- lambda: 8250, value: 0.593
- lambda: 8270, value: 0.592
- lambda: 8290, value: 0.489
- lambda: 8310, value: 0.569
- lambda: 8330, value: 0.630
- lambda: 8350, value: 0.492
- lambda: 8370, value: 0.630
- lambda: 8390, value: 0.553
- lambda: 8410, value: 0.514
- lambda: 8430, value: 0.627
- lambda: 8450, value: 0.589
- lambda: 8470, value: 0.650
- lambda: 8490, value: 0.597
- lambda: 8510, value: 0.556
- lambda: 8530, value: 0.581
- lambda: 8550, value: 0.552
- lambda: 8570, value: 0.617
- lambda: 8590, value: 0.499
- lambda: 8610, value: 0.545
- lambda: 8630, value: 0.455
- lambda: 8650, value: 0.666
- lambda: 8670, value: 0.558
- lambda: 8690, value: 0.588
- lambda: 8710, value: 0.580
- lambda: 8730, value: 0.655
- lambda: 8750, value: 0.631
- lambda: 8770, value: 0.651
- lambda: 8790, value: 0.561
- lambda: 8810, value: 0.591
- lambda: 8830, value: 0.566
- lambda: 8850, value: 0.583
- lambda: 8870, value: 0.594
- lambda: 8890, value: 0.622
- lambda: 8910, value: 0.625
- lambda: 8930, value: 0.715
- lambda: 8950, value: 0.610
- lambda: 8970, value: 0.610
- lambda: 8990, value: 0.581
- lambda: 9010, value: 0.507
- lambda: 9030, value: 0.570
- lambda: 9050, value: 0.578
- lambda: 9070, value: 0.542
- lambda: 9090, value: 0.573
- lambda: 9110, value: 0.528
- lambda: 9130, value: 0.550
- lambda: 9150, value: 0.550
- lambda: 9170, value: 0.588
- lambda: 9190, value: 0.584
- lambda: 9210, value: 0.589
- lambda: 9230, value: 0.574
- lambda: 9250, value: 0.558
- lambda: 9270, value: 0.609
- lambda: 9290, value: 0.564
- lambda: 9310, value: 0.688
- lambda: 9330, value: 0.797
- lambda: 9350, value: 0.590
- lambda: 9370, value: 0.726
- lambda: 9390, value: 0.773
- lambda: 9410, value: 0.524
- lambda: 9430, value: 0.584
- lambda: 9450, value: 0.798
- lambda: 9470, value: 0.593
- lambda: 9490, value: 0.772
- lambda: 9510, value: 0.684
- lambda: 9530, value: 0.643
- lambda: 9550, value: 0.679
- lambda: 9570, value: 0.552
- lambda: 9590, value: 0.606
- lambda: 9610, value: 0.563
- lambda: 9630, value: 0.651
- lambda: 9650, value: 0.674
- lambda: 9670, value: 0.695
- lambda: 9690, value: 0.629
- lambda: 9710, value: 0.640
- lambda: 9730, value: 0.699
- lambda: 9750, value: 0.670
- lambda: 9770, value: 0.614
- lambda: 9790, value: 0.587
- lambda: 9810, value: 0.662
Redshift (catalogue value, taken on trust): 0.76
